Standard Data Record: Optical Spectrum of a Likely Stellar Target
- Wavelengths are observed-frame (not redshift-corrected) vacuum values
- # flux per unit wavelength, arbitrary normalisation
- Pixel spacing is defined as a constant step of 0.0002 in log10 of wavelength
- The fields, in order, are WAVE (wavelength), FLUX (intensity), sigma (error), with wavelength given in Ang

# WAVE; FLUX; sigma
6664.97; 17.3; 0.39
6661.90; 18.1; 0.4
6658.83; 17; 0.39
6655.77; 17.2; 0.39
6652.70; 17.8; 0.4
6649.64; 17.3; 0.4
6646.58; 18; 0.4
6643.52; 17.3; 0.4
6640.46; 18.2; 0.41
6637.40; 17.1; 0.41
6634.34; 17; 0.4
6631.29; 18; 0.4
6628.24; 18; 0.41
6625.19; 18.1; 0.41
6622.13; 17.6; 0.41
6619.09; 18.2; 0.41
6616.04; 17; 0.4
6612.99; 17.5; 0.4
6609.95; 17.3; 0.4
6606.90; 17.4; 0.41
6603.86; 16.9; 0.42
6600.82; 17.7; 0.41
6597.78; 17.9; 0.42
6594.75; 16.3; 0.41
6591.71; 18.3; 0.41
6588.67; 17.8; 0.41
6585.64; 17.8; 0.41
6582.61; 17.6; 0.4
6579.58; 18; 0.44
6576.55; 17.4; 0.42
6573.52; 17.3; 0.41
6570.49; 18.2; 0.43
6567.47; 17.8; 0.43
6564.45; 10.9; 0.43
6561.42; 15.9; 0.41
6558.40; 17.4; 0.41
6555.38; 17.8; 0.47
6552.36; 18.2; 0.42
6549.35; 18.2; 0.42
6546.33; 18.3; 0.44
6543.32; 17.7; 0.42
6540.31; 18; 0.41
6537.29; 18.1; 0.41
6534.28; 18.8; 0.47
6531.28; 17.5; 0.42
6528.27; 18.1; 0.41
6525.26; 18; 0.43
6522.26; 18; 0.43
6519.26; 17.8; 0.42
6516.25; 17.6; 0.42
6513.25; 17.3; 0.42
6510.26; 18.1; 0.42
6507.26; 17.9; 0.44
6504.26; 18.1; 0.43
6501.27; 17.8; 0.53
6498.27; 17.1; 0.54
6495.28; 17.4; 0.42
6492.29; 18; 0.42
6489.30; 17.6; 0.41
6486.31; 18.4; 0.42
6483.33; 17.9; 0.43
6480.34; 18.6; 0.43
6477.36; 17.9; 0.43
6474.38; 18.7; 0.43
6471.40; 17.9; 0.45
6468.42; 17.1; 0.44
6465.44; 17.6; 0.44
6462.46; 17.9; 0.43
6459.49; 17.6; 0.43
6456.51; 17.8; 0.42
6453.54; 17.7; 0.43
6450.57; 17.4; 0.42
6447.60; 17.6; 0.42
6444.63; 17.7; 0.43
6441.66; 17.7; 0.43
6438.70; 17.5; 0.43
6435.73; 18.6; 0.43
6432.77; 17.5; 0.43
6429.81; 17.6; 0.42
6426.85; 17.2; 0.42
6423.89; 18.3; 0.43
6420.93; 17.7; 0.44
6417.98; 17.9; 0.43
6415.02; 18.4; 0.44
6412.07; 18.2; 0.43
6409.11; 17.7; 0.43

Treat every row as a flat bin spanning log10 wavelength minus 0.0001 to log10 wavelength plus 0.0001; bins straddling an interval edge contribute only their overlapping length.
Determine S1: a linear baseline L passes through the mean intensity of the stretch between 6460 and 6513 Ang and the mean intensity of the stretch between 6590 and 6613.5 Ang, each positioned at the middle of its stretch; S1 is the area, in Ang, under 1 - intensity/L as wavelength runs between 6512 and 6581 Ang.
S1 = 0.5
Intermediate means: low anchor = 17.9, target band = 17.5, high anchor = 17.4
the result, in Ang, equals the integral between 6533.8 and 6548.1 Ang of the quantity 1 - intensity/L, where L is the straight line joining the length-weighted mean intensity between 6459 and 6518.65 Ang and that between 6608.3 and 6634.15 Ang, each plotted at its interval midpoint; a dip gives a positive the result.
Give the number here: -0.3 Ang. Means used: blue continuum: 17.8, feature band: 18.1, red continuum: 17.7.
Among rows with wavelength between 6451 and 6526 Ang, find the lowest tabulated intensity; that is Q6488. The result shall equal 17.1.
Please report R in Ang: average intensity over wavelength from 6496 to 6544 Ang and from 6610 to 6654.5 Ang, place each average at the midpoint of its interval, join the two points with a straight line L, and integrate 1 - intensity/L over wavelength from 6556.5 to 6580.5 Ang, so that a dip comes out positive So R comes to 1.6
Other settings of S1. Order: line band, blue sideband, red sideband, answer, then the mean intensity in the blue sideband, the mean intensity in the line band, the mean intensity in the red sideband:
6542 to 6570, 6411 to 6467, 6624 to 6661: 1.1 Ang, 17.8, 17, 17.6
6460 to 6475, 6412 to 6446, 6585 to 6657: 0.0 Ang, 17.8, 17.8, 17.6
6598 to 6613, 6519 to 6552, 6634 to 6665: 0.3 Ang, 18.1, 17.4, 17.5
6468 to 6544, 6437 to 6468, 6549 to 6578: -2.9 Ang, 17.6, 17.9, 16.9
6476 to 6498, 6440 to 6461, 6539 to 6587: -0.5 Ang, 17.6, 17.9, 17.3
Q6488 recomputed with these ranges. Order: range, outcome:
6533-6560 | 17.4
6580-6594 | 17.6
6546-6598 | 10.9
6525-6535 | 17.5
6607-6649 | 17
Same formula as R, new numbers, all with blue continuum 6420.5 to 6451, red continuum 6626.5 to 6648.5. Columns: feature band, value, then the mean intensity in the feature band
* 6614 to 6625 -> 0.0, 17.6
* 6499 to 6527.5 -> -0.2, 17.8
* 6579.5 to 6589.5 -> -0.1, 17.8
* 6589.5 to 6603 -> 0.1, 17.5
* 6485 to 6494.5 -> -0.1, 17.9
